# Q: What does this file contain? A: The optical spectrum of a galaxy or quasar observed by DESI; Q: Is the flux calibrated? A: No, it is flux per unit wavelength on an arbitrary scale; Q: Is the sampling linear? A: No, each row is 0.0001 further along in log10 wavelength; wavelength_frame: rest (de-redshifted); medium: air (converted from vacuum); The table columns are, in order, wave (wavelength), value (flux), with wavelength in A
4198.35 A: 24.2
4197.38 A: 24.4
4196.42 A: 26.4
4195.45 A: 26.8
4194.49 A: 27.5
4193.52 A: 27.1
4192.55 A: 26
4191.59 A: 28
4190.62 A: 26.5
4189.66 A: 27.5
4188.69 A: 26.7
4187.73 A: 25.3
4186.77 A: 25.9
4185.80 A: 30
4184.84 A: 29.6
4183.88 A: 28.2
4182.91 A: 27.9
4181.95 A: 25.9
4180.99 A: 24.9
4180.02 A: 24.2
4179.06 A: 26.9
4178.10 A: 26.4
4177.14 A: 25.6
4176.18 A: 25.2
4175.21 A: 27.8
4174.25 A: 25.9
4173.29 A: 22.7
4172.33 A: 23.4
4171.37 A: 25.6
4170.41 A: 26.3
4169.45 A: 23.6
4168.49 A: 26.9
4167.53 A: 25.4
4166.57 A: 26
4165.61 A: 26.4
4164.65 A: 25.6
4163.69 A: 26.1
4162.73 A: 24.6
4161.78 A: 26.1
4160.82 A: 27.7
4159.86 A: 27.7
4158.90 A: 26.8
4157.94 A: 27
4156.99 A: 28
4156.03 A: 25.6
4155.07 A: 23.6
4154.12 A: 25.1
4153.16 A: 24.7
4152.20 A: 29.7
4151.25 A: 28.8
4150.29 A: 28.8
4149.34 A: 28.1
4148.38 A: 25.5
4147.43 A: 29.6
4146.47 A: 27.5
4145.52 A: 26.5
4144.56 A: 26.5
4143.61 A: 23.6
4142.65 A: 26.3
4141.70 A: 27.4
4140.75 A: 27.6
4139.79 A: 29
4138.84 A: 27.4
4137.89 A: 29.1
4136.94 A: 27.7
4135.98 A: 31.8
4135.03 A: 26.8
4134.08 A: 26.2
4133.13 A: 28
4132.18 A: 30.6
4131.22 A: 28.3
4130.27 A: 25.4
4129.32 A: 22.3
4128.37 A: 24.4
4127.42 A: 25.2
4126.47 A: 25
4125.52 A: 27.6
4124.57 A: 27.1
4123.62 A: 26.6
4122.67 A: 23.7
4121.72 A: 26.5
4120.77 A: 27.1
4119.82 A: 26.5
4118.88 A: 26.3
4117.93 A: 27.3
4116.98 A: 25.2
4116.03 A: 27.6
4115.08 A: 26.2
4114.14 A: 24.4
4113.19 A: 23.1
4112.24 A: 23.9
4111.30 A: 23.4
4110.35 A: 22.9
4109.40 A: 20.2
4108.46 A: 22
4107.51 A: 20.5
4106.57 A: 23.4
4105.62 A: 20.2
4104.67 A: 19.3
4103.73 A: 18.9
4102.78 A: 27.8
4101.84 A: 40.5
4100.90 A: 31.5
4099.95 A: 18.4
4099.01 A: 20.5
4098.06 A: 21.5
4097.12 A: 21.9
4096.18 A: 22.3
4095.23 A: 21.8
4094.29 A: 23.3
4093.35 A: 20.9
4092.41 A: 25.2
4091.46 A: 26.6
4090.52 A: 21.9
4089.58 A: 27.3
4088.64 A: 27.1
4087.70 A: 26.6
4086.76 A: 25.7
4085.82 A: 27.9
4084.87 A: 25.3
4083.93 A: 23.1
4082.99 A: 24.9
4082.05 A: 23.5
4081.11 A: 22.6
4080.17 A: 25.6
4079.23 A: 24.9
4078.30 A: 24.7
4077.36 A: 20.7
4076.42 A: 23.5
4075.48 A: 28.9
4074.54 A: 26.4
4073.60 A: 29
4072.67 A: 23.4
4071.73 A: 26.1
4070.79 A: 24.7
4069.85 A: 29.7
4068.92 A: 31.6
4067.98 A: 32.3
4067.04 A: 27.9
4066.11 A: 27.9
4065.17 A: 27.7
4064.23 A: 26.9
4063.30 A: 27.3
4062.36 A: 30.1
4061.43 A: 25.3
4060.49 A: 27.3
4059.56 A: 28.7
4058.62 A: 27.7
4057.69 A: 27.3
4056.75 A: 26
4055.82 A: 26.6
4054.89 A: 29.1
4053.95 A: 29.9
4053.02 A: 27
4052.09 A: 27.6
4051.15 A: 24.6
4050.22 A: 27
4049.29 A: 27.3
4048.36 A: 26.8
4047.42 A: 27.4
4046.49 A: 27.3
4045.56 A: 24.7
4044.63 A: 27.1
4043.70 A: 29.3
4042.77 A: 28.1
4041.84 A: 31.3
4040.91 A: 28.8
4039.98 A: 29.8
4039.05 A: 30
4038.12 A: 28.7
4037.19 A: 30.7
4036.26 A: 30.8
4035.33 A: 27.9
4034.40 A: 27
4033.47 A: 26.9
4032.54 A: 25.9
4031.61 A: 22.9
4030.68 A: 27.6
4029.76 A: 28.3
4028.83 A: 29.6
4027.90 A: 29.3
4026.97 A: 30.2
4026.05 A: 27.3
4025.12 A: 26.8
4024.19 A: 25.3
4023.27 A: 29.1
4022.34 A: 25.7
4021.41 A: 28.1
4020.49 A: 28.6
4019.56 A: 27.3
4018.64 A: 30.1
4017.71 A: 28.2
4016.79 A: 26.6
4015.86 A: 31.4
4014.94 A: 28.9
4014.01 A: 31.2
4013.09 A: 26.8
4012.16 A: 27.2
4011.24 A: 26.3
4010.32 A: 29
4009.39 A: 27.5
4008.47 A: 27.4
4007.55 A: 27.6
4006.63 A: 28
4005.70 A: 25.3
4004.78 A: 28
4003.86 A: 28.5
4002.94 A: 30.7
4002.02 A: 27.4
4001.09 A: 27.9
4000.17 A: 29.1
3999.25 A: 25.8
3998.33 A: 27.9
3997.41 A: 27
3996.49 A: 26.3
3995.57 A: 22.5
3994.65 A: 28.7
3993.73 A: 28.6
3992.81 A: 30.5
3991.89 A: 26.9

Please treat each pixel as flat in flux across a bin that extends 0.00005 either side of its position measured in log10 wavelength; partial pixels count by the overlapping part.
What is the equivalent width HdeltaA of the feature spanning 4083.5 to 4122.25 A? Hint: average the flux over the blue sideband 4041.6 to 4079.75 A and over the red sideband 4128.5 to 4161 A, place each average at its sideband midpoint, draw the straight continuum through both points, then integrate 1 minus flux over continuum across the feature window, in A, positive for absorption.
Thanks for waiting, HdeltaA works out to 3.9 A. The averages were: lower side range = 27.2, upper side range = 27.2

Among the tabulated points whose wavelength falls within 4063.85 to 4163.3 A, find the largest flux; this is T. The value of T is 40.5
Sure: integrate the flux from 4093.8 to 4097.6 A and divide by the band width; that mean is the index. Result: 22.3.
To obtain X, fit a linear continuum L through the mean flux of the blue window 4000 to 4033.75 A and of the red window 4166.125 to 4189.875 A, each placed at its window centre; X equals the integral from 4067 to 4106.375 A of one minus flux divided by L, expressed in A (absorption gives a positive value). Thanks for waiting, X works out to 3.0 A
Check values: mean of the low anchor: 27.9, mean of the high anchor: 26.1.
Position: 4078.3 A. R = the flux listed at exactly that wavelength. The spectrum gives 24.7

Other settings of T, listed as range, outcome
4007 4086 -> 32.3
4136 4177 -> 29.7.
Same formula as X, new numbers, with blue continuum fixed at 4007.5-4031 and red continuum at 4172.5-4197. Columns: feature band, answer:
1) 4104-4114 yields 1.97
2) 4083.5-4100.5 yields 2.28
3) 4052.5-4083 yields 0.92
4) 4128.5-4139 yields -0.18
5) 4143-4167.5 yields 0.22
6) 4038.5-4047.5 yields -0.16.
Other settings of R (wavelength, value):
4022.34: 25.7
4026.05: 27.3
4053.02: 27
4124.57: 27.1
